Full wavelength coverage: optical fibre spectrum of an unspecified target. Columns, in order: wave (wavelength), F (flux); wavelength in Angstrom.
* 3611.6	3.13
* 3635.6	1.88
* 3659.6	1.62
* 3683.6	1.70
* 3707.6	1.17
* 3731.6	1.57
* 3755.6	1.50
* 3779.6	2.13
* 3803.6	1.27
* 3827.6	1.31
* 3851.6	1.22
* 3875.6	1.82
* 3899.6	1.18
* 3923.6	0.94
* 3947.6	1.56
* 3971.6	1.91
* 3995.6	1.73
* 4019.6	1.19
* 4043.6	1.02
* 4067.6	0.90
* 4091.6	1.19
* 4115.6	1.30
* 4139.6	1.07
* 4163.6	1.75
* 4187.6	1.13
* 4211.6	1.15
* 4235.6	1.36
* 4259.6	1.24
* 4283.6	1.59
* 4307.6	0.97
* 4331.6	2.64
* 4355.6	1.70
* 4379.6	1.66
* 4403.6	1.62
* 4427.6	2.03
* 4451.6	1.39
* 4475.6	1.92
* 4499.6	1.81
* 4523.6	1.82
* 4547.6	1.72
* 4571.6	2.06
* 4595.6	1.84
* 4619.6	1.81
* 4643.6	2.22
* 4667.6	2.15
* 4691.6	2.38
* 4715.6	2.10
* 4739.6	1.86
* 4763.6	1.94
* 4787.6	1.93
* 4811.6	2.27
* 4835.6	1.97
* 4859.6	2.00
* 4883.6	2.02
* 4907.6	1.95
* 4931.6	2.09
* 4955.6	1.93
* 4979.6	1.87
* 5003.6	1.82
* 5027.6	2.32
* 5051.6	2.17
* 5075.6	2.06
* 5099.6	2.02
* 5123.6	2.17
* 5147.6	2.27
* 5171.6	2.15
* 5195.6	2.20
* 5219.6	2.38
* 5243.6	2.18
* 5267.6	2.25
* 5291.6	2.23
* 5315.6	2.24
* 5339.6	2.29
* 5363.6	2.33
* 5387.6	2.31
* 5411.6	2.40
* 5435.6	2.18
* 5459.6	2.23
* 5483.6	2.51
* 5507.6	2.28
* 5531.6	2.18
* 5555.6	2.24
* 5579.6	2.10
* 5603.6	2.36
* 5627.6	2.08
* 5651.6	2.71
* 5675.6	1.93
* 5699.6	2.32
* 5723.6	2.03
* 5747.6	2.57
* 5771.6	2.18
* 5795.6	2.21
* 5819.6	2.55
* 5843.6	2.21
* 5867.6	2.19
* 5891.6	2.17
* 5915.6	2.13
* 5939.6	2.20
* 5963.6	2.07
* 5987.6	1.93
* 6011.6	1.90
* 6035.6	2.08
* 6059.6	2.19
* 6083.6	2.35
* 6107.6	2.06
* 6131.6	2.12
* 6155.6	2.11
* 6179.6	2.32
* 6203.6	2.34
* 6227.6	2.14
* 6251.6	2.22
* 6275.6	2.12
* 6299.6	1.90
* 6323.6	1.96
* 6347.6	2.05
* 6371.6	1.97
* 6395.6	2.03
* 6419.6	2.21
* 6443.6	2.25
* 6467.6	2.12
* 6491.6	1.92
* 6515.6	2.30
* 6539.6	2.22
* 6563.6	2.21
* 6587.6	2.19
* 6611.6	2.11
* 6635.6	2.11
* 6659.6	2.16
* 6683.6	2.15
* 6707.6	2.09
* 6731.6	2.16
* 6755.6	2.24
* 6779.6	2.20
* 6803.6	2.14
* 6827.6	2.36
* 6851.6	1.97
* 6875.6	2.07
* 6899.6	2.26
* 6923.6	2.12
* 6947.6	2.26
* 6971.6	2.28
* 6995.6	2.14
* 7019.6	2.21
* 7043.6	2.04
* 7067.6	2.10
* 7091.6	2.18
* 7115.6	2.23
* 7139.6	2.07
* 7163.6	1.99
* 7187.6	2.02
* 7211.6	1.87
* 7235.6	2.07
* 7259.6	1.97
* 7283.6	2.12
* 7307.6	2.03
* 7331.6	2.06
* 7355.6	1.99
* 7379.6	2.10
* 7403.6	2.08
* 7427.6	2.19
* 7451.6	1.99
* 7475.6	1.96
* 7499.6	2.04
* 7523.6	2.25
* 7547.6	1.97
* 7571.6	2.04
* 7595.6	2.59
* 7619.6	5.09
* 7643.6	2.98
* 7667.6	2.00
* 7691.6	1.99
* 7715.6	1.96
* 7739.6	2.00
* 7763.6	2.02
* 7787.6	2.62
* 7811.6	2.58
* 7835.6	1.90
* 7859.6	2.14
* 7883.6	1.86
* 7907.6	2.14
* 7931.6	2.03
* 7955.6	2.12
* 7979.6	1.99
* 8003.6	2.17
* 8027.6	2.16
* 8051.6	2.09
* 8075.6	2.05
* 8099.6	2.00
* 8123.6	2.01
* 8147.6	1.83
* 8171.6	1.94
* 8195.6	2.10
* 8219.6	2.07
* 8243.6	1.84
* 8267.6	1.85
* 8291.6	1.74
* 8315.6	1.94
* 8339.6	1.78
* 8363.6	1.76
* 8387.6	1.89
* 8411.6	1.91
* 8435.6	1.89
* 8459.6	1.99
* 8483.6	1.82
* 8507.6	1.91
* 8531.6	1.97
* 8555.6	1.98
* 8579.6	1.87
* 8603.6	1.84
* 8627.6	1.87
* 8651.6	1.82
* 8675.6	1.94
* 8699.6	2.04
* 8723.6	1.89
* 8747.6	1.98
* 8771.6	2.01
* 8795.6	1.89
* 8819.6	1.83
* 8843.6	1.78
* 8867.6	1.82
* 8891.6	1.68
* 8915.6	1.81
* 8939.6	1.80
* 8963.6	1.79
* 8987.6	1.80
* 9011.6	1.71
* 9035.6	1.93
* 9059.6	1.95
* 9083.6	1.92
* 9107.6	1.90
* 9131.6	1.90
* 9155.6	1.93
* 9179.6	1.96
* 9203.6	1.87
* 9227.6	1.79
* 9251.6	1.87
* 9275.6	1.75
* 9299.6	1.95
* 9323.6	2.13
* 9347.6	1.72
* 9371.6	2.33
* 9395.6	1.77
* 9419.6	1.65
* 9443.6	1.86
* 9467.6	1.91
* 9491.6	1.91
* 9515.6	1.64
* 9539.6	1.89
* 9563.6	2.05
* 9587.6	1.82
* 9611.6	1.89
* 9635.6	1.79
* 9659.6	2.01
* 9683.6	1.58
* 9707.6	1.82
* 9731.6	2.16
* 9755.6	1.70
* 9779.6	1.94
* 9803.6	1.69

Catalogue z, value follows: 0.161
